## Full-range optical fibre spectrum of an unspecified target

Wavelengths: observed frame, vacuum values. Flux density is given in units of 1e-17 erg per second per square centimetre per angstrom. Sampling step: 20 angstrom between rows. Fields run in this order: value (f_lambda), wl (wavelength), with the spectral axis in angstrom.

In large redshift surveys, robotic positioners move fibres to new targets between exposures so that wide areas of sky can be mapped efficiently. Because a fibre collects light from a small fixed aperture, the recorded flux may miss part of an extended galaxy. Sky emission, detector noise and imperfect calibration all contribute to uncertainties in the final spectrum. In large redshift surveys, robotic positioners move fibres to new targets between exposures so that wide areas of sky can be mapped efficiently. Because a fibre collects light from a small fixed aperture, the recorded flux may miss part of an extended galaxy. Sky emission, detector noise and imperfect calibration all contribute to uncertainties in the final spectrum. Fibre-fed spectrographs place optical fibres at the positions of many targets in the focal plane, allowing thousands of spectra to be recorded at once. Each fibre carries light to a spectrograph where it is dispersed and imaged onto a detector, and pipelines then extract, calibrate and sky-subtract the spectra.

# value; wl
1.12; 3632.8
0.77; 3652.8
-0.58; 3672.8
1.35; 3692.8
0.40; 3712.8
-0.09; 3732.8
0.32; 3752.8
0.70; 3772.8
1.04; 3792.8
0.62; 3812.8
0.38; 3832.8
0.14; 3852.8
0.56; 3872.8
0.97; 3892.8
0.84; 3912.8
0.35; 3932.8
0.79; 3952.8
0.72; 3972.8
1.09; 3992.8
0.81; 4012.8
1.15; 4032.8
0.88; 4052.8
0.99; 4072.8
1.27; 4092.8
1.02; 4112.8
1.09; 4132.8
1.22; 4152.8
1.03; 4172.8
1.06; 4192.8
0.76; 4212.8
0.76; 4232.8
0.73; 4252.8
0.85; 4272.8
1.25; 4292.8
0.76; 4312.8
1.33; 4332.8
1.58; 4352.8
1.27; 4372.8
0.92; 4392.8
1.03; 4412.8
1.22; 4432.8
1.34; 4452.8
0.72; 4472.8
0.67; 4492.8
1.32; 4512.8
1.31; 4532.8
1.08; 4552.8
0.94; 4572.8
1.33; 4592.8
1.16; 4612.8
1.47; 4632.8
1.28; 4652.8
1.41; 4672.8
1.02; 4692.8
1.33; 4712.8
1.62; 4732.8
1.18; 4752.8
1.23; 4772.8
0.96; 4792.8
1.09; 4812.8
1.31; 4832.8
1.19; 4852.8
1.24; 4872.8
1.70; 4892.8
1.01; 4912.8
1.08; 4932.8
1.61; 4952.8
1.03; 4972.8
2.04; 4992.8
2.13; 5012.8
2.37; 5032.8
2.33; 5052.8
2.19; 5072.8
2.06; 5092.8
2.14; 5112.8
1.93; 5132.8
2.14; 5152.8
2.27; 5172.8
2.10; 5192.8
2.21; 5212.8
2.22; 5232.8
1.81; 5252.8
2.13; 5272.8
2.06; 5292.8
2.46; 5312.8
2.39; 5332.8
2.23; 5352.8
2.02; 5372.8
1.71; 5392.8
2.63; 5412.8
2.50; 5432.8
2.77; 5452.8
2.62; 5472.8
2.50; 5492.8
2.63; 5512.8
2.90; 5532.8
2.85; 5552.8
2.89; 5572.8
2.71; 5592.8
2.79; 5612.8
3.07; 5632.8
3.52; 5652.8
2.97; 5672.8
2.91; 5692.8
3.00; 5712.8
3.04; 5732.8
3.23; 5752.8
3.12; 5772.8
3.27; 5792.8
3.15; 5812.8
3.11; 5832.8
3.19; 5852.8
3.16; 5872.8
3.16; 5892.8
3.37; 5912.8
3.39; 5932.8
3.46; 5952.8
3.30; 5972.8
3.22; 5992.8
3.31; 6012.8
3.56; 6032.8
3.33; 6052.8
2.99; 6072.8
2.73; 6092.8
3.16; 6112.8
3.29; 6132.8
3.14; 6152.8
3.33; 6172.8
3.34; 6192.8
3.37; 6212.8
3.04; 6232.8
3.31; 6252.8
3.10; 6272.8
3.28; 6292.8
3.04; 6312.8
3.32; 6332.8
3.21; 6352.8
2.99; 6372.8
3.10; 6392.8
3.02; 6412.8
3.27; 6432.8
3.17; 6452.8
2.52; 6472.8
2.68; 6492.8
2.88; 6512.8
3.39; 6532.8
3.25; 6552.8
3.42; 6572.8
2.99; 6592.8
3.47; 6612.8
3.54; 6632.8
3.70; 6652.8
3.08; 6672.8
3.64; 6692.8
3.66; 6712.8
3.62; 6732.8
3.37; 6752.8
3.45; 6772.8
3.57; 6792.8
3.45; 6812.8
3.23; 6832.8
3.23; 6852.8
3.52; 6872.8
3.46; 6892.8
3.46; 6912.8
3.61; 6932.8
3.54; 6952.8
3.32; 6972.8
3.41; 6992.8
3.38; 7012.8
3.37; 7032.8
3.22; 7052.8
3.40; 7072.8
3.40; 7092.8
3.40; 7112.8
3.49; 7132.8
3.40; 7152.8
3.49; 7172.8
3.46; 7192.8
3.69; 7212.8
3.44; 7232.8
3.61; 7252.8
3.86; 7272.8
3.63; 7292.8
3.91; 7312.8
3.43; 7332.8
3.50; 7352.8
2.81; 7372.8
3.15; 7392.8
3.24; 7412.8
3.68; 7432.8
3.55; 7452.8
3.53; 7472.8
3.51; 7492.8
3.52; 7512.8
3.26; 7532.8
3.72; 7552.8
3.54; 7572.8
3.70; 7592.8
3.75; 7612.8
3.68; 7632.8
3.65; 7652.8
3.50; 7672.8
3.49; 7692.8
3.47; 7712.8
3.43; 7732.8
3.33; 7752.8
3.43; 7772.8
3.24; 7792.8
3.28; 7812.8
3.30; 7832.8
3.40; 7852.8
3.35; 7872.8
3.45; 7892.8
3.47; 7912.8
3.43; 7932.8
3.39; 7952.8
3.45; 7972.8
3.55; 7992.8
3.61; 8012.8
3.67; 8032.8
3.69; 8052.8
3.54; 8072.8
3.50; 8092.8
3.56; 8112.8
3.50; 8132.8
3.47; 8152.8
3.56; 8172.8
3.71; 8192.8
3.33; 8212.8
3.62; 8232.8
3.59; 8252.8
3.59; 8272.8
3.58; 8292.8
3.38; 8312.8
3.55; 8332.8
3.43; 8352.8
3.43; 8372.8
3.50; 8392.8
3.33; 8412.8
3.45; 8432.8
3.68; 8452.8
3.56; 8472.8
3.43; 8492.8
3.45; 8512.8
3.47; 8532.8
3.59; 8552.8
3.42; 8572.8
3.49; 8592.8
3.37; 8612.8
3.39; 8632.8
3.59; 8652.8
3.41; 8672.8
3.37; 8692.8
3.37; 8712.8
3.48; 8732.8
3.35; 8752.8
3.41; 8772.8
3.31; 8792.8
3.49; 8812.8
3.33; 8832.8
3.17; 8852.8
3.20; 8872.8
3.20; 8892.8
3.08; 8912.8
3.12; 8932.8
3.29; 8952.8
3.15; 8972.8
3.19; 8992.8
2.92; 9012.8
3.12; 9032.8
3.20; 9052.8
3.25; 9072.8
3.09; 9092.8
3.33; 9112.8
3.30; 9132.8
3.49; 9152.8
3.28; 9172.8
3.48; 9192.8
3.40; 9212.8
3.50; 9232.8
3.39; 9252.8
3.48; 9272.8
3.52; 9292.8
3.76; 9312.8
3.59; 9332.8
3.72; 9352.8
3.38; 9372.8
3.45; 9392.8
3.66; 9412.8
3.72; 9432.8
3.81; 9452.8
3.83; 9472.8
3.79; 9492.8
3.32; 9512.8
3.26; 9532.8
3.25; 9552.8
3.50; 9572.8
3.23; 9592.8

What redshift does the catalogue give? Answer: 0.252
